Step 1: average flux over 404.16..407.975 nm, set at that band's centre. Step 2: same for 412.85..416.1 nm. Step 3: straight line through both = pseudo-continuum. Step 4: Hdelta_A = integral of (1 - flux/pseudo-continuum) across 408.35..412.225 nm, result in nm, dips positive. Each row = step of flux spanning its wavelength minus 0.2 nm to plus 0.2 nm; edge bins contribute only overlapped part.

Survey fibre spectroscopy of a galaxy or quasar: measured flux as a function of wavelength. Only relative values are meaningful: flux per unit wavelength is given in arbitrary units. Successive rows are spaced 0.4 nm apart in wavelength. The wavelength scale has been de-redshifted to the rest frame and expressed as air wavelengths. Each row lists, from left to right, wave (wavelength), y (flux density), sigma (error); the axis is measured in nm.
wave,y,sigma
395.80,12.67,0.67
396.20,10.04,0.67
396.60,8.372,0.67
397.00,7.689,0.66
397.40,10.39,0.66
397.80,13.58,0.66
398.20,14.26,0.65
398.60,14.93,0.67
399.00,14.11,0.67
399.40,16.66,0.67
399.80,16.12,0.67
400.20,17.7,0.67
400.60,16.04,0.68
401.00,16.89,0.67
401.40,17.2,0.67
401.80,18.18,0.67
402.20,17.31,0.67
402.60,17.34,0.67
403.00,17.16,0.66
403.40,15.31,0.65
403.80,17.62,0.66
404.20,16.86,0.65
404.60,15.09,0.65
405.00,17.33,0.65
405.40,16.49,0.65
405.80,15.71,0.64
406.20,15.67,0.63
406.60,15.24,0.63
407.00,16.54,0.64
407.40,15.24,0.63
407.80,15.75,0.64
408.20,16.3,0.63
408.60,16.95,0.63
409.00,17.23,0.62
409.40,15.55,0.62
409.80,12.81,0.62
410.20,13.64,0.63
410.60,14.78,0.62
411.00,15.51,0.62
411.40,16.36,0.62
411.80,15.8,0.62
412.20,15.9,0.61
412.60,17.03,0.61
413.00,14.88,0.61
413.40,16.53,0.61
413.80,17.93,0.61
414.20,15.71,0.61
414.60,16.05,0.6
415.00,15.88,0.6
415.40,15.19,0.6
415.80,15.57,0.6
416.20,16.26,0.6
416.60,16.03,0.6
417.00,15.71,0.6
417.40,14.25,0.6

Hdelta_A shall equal 0.13 nm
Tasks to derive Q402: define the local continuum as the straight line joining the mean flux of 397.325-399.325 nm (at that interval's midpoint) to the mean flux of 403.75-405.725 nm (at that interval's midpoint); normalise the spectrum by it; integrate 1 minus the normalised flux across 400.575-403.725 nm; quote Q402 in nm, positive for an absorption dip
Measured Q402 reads -0.32 nm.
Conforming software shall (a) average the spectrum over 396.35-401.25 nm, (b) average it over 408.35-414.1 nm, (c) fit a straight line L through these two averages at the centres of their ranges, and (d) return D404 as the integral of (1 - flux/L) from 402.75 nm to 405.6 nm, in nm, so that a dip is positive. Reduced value -0.360 nm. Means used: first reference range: 13.9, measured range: 16.6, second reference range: 15.8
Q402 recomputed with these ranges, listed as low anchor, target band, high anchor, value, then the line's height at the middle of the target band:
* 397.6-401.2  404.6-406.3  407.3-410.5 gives -0.08 nm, 15.5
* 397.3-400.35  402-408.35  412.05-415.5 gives -0.39 nm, 15.4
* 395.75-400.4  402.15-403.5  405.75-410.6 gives -0.25 nm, 14.2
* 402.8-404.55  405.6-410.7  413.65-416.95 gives 0.27 nm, 16.4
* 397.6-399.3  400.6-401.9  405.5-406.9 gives -0.20 nm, 14.8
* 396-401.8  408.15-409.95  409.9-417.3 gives -0.07 nm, 15.2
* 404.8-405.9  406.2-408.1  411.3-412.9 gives 0.09 nm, 16.5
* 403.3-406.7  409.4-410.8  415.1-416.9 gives 0.17 nm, 16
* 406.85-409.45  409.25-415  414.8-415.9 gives 0.09 nm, 15.9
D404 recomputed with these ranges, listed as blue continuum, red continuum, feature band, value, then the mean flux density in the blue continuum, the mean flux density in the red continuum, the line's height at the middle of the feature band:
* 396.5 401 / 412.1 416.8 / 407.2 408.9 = -0.10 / 13.9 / 16.1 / 15.2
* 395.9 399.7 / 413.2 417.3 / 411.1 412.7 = -0.09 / 12.3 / 16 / 15.3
